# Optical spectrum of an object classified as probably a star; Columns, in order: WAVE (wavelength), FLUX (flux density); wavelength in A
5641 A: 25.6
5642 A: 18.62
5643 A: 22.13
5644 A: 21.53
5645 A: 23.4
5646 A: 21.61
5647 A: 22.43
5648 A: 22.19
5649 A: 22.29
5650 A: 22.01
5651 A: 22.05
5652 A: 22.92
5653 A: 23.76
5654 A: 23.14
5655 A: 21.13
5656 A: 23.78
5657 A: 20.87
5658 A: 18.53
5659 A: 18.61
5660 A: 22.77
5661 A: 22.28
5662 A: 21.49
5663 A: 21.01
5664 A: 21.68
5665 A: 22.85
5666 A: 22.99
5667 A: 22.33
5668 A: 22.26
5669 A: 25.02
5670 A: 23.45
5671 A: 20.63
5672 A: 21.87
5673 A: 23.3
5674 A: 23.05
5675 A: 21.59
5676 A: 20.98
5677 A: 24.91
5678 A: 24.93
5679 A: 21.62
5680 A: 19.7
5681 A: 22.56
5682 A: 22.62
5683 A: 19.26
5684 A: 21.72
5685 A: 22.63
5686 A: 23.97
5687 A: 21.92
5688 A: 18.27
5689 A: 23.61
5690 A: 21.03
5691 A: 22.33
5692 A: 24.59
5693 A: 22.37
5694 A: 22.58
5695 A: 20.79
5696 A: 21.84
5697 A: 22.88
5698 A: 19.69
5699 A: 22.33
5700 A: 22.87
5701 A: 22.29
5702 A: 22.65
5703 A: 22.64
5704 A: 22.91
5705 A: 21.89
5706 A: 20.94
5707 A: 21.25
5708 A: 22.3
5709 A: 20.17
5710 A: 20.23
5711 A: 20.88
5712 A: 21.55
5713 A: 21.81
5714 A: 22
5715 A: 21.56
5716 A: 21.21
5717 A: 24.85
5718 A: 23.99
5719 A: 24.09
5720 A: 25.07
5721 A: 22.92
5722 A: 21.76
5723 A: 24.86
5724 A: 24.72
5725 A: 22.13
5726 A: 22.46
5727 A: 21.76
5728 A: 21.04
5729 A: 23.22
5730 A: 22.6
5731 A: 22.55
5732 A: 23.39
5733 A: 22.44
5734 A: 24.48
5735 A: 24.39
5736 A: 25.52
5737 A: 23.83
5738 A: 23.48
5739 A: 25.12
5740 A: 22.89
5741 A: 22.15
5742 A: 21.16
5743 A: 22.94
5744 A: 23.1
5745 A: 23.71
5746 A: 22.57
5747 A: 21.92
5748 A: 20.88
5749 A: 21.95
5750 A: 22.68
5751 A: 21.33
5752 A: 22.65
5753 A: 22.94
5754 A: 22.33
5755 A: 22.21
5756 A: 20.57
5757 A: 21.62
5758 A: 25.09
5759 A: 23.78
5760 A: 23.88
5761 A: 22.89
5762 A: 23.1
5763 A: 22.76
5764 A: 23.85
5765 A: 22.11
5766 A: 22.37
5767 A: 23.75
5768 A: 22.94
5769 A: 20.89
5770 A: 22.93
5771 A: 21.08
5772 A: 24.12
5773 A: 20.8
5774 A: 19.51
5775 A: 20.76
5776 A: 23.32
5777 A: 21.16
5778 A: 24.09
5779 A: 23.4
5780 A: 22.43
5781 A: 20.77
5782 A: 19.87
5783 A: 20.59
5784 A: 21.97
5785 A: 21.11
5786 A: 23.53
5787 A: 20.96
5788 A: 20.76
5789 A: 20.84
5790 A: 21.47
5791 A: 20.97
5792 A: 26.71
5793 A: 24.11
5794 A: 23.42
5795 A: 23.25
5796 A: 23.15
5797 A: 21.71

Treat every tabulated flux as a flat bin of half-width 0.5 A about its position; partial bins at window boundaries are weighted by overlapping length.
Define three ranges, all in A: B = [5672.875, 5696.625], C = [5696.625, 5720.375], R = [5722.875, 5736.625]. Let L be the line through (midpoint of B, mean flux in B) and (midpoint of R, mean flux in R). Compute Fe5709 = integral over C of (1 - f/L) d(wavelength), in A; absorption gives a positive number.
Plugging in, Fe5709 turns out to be 0.6 A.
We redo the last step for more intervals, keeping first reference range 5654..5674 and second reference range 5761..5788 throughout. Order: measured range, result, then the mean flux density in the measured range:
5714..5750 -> -1.6 A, 23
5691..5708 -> -0.1 A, 22.2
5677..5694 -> -0.1 A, 22.2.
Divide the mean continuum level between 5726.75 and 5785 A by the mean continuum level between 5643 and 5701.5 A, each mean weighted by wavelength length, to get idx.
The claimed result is 1.02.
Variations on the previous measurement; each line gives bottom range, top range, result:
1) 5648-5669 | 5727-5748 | 1.05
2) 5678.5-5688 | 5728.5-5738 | 1.09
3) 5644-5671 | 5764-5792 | 0.99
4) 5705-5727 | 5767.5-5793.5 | 0.98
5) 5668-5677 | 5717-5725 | 1.06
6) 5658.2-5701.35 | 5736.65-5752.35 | 1.02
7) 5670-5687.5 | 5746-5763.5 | 1.01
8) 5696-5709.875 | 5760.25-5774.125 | 1.03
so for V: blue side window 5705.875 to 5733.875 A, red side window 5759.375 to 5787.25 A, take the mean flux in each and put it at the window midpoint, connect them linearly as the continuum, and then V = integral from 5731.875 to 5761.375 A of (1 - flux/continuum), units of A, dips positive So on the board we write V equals -0.8 A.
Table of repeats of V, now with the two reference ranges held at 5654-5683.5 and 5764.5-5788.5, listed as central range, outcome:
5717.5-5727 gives -0.7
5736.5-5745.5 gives -0.5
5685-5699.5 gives 0.0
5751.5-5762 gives -0.4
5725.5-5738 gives -0.7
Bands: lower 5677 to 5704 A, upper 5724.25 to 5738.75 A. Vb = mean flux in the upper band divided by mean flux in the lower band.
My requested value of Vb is 1.05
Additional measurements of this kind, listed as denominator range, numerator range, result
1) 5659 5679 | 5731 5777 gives 1.01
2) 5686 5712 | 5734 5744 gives 1.08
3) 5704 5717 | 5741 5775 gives 1.04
